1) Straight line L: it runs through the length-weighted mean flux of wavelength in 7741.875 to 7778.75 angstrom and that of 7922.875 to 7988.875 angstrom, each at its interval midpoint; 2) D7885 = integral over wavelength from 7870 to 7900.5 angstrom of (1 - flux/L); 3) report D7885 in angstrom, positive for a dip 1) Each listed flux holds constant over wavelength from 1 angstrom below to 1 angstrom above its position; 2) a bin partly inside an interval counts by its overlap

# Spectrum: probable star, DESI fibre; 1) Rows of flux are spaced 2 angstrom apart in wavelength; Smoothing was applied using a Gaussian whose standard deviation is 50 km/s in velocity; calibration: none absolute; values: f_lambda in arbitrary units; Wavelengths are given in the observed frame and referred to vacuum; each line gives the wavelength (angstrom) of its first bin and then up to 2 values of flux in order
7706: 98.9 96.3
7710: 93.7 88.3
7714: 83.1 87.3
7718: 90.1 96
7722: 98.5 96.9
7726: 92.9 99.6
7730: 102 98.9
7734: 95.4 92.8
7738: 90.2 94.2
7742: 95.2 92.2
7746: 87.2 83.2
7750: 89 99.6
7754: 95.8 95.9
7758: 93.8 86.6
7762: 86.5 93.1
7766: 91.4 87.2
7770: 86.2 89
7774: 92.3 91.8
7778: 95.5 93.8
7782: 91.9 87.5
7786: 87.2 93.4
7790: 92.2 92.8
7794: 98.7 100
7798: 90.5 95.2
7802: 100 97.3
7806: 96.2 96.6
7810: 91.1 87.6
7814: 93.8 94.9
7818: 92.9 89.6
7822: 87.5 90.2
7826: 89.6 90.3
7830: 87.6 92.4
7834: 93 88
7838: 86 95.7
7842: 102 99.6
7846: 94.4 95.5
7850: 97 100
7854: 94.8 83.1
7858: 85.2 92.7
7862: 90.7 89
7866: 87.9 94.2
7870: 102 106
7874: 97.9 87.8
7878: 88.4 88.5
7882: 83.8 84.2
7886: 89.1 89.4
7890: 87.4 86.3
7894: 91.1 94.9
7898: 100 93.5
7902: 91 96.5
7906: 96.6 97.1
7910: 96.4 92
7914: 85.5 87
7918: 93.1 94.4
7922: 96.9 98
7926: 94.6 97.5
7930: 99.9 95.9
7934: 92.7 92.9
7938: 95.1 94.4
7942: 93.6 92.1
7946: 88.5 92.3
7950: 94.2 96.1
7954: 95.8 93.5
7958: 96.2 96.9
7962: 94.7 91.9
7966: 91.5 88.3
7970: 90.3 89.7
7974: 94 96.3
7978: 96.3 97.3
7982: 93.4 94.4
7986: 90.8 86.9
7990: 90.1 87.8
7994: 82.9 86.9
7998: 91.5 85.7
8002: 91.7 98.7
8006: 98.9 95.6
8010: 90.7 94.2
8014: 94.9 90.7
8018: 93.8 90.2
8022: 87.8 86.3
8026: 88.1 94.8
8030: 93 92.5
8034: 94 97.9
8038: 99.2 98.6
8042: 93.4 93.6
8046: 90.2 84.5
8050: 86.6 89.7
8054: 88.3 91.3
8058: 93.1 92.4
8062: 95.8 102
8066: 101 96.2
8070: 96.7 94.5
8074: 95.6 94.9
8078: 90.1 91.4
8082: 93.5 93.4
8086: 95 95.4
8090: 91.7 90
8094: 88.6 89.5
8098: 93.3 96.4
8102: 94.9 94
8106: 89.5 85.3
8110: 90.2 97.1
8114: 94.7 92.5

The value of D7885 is 0.4 angstrom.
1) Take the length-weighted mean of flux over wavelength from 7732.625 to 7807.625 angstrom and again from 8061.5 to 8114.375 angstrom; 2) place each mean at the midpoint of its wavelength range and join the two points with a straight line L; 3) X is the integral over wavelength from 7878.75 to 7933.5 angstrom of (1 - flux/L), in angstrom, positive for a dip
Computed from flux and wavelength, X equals 0.3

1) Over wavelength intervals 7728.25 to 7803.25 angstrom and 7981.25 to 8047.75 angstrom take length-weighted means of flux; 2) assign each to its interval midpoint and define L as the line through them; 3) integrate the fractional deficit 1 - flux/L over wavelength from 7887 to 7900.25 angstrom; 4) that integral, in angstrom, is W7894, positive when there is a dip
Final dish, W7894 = 0.09 angstrom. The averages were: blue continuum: 92.7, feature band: 91.7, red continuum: 92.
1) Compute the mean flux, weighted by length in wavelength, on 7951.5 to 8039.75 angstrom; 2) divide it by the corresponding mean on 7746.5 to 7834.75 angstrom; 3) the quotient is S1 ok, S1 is 1.0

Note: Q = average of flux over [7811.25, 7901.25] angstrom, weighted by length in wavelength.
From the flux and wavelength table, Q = 91.9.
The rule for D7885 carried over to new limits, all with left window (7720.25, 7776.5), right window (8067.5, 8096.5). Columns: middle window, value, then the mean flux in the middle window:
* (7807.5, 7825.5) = 0.3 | 91.4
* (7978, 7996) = 0.5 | 90.6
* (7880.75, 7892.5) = 0.8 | 86.8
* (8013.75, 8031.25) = 0.4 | 90.9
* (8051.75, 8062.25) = 0.2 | 91.6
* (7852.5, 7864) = 0.4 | 89.7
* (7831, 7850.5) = -0.3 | 94.3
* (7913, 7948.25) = -0.2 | 93.6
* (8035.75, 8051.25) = 0.1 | 92.7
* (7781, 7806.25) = -0.3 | 94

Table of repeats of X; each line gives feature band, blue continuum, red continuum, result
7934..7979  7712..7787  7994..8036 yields -0.7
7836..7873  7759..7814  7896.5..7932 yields -0.2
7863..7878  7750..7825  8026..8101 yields -0.3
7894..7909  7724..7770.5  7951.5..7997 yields -0.5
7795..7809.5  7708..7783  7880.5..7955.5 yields -0.6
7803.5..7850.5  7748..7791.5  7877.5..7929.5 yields -0.6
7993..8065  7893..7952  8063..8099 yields 1.4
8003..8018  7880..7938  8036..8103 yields -0.3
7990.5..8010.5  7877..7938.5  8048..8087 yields 0.4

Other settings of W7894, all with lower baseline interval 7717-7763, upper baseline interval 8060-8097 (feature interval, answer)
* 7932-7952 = 0.2 angstrom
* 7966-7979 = 0.2 angstrom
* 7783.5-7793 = 0.3 angstrom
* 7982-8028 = 1.5 angstrom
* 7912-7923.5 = 0.3 angstrom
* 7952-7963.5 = -0.2 angstrom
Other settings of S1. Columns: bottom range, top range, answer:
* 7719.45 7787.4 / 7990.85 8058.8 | 0.99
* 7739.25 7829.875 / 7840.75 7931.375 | 1.01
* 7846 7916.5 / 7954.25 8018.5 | 1.00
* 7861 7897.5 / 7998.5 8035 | 1.01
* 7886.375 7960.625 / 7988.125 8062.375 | 0.98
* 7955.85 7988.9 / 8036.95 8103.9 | 1.00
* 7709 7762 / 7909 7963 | 1.01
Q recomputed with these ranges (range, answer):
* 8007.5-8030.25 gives 91.5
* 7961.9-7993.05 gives 92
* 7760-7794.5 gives 91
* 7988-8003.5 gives 88.4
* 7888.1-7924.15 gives 93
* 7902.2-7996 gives 93.2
